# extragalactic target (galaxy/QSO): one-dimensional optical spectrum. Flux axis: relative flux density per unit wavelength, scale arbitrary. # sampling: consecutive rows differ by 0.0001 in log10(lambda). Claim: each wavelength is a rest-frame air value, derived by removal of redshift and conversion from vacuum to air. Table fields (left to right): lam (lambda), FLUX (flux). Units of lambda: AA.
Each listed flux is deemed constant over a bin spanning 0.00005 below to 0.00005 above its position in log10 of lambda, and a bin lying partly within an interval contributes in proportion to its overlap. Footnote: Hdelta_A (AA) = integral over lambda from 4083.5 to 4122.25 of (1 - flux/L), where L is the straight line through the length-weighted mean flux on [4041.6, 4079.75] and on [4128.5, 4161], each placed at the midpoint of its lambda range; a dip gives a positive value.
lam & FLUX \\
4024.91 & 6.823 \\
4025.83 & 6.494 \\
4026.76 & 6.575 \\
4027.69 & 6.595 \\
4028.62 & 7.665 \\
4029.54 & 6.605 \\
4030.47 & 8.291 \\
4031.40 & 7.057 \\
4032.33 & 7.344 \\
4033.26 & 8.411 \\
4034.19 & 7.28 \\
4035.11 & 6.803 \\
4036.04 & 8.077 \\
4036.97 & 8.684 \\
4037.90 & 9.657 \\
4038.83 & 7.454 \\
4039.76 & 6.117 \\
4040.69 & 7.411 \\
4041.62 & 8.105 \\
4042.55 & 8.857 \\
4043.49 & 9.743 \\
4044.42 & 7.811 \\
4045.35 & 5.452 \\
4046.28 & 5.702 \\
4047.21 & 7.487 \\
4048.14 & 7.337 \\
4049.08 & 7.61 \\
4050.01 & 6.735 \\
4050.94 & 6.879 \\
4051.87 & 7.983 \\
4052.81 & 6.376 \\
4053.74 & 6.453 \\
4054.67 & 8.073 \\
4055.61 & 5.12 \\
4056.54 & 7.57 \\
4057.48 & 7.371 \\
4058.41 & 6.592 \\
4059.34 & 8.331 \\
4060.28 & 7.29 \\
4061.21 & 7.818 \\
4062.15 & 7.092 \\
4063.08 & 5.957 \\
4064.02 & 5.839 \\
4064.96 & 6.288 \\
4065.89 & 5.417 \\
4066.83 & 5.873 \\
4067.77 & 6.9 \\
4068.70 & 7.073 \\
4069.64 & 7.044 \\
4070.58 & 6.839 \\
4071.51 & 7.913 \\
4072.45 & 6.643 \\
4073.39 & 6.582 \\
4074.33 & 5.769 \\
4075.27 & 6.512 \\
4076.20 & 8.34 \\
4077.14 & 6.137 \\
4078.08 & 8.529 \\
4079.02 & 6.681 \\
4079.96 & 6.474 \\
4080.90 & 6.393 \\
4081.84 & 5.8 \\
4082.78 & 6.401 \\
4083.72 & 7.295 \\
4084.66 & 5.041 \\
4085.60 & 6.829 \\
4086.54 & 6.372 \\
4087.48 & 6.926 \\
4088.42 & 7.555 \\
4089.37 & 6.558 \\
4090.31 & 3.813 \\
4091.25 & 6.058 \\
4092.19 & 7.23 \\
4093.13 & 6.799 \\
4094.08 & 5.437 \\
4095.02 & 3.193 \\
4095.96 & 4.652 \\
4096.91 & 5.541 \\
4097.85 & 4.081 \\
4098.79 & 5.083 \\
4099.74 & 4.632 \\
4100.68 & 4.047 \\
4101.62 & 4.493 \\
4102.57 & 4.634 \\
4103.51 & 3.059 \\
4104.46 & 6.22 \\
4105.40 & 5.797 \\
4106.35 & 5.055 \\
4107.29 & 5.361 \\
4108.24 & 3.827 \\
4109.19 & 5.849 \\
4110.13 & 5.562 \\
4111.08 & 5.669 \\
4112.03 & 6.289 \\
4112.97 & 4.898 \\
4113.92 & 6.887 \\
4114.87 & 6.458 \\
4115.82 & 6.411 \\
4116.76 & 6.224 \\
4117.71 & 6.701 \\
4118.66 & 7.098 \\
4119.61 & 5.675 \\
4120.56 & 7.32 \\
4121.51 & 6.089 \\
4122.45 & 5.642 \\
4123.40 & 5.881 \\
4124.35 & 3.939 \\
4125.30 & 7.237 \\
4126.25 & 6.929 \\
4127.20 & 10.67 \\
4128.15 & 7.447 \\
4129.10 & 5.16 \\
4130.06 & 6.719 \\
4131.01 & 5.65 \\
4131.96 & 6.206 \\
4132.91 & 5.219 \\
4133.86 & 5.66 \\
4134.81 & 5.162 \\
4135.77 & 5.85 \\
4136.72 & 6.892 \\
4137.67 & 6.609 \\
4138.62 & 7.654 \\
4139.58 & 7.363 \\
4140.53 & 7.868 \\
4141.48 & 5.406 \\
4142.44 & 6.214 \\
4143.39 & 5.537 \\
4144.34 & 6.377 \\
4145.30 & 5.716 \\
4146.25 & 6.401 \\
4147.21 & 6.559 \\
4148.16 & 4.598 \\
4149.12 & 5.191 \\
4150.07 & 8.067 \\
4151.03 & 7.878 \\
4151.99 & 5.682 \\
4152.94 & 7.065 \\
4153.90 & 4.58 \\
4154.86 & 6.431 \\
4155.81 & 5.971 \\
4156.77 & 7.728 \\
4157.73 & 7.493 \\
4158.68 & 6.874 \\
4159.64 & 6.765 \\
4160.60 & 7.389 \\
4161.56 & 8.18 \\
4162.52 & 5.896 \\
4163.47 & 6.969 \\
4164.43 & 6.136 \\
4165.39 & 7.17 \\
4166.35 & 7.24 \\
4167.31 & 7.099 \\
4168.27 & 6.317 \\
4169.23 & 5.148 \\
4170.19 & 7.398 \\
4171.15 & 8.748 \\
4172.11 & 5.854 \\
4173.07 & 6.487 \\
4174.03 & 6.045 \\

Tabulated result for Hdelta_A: 5.9 AA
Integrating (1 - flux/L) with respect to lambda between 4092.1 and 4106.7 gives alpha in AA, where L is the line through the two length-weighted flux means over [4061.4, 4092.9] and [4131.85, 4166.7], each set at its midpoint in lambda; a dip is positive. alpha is 3.6 AA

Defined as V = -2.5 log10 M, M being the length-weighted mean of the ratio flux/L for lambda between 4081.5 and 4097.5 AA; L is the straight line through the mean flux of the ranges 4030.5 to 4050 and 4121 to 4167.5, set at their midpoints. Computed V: 0.189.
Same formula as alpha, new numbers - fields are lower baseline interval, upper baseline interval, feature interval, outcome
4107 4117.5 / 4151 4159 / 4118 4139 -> -1.1 AA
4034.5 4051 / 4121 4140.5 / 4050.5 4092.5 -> 2.9 AA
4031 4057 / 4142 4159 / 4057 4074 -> 0.9 AA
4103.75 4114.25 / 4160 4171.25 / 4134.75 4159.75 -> 0.0 AA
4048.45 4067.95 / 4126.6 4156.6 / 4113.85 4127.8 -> -0.2 AA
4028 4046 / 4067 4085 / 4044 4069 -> 1.4 AA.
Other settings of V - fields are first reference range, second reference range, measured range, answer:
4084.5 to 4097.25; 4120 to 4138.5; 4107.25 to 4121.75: 0.03 mag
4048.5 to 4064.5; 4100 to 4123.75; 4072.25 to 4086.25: -0.03 mag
